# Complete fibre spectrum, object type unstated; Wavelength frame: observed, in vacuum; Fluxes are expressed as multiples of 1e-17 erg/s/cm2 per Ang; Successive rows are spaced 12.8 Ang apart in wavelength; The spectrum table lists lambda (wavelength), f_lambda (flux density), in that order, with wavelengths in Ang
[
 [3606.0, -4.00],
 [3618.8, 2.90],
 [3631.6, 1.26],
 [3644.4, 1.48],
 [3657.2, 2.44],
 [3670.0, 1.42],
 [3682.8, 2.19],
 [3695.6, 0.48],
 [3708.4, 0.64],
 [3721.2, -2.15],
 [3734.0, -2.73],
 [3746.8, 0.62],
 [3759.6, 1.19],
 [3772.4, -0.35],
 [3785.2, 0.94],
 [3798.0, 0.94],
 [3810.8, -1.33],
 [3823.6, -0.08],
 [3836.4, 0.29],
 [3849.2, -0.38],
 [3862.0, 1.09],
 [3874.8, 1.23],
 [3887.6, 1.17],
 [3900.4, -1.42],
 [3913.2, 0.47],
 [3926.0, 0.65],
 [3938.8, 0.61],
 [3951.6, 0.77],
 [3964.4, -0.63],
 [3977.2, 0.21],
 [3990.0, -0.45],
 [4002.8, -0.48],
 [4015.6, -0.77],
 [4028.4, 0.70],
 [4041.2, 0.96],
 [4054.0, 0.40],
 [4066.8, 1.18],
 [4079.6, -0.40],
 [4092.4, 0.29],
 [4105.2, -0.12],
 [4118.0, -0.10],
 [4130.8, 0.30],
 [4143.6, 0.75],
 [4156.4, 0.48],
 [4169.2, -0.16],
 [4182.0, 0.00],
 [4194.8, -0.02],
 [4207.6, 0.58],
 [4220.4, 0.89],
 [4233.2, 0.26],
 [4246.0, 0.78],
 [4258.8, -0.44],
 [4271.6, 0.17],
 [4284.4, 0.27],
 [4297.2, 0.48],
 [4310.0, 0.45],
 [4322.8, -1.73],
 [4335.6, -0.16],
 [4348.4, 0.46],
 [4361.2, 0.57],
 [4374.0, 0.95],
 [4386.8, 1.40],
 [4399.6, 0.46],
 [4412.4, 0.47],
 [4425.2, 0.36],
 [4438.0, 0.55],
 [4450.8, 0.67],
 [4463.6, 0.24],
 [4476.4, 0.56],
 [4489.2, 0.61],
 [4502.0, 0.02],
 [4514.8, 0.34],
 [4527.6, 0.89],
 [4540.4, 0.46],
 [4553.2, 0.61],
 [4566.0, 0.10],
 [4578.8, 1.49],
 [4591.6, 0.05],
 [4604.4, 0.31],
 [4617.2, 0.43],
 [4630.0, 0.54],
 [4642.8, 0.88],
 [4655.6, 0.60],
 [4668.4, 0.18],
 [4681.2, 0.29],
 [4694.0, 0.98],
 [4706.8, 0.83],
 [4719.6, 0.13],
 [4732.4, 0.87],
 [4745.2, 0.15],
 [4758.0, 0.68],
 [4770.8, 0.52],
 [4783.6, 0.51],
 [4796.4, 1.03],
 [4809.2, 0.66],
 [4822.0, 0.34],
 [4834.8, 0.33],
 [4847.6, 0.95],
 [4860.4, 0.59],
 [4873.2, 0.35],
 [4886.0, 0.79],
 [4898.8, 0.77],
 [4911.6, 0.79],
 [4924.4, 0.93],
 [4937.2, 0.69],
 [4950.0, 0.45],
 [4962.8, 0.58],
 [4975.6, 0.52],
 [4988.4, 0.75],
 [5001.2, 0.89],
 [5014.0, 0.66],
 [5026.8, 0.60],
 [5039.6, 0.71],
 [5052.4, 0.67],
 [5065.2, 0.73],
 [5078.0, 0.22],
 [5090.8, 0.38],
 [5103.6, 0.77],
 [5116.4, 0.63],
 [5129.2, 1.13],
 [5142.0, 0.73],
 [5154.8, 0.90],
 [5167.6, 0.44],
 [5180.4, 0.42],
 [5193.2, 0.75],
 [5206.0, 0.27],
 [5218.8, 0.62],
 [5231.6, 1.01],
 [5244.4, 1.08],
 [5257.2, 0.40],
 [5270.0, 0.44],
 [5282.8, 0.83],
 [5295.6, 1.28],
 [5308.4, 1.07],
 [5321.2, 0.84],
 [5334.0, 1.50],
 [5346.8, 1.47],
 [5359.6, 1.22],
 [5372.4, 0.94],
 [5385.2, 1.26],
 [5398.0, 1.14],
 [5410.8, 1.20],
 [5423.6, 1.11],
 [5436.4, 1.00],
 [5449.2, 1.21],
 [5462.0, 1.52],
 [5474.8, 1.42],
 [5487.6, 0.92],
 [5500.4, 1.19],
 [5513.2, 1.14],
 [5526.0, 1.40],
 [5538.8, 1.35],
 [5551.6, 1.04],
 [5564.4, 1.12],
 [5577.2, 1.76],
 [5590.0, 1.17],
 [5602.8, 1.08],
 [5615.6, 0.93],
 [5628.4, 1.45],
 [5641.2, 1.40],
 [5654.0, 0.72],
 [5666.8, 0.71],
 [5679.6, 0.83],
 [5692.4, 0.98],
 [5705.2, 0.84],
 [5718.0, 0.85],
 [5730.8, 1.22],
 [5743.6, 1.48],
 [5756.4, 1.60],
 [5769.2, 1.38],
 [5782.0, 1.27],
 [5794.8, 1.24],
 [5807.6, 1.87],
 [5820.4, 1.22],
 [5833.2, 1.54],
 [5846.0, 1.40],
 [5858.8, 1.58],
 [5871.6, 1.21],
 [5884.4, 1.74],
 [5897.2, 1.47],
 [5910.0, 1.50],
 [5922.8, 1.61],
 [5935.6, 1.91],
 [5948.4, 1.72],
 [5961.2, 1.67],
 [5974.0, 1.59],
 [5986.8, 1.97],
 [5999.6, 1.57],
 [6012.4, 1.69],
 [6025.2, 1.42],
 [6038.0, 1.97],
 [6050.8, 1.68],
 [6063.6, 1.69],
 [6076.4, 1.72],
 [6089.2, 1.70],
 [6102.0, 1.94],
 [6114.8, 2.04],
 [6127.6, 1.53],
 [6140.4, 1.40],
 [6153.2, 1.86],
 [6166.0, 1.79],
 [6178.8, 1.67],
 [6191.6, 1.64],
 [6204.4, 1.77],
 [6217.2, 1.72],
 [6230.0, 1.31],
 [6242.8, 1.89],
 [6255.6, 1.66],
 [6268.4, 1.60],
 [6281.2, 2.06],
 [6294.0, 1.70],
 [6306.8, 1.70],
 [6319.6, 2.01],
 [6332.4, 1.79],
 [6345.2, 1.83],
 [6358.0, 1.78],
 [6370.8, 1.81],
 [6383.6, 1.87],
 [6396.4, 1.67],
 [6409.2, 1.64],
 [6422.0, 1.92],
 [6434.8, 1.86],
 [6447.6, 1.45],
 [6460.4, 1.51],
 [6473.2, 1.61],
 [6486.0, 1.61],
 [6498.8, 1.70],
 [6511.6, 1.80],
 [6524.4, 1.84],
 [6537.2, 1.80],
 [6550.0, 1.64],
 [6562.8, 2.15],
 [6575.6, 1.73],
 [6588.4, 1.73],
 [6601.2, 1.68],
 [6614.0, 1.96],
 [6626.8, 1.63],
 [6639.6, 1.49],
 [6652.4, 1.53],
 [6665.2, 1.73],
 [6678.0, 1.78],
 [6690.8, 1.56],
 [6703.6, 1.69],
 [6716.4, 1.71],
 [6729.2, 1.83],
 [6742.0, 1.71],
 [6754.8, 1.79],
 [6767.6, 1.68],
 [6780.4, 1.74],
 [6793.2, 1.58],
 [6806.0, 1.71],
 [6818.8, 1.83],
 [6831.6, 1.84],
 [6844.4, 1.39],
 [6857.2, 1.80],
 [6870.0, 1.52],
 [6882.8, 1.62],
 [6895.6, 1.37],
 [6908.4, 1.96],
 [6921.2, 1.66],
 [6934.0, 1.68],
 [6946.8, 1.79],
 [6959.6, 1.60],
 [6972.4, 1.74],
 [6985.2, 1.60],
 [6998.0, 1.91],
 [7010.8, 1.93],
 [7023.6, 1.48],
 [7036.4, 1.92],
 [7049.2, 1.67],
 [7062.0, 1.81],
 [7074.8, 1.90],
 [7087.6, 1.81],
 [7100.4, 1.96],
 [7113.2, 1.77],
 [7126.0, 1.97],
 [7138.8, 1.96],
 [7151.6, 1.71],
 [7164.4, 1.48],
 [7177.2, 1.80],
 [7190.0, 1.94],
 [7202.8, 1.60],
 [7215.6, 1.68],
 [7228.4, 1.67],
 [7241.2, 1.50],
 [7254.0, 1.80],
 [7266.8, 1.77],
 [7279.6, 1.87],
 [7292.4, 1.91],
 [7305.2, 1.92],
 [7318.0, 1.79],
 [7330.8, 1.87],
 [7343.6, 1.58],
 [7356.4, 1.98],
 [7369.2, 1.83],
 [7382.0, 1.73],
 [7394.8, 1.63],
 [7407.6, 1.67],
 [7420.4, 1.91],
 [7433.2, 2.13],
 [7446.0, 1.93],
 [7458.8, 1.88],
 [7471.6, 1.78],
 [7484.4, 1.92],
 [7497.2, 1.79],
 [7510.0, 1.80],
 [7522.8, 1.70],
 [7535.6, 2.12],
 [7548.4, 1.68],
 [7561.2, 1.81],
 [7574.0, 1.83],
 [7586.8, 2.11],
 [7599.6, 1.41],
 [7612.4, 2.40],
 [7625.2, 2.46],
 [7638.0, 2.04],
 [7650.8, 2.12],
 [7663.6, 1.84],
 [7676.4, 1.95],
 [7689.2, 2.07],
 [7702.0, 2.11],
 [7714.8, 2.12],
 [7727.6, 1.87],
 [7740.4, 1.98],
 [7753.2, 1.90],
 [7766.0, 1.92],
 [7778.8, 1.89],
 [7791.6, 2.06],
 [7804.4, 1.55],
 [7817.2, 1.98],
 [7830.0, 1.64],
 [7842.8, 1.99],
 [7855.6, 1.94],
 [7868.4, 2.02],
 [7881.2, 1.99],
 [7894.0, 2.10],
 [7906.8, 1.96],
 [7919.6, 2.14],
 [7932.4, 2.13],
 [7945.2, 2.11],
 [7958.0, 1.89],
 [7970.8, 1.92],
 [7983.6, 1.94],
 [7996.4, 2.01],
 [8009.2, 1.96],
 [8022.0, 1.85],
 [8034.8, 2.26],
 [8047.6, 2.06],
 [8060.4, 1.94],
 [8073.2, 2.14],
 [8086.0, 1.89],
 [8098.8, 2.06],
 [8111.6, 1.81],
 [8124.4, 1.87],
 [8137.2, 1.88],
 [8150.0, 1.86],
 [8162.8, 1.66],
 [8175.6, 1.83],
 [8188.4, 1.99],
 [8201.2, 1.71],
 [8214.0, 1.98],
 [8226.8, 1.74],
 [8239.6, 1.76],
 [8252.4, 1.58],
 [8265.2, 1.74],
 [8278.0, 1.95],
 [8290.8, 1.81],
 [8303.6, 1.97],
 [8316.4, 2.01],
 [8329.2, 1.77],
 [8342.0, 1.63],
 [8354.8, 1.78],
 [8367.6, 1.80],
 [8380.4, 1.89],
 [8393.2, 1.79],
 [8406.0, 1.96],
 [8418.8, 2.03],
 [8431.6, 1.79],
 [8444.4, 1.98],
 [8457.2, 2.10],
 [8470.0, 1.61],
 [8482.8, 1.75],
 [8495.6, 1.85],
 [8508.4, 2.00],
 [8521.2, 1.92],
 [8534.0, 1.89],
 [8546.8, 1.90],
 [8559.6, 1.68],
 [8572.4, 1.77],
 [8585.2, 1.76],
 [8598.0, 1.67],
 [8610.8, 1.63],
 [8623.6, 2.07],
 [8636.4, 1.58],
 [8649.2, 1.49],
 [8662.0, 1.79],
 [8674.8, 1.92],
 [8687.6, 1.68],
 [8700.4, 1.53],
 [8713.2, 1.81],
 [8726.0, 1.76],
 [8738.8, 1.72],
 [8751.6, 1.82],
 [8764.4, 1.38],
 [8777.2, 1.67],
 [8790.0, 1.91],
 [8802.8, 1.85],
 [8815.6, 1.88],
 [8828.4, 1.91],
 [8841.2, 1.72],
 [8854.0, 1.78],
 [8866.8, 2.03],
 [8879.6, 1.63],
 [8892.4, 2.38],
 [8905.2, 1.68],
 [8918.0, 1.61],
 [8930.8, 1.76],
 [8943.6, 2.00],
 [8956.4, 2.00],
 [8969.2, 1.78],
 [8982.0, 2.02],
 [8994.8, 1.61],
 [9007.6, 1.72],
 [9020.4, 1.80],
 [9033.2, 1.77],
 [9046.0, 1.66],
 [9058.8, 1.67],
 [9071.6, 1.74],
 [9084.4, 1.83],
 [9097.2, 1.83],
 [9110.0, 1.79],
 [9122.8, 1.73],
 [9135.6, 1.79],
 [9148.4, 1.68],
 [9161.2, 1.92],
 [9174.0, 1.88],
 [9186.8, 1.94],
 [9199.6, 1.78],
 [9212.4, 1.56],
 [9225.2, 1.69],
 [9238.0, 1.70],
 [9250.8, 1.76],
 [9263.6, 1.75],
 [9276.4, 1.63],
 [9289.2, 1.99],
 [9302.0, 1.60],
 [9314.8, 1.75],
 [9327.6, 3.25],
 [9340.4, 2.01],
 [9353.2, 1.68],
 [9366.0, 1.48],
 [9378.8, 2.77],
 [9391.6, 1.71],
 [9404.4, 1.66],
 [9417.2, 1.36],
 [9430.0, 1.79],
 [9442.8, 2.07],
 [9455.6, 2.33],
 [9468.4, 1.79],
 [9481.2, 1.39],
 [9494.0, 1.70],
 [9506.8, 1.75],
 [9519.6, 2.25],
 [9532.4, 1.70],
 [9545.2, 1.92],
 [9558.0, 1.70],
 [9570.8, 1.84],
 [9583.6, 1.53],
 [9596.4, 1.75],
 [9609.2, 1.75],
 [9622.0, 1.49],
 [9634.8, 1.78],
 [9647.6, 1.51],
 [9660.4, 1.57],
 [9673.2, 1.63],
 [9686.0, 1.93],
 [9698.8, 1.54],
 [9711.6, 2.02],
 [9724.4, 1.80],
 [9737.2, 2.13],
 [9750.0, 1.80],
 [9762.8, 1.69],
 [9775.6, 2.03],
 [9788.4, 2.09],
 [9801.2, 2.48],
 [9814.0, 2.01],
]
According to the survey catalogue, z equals 0.32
